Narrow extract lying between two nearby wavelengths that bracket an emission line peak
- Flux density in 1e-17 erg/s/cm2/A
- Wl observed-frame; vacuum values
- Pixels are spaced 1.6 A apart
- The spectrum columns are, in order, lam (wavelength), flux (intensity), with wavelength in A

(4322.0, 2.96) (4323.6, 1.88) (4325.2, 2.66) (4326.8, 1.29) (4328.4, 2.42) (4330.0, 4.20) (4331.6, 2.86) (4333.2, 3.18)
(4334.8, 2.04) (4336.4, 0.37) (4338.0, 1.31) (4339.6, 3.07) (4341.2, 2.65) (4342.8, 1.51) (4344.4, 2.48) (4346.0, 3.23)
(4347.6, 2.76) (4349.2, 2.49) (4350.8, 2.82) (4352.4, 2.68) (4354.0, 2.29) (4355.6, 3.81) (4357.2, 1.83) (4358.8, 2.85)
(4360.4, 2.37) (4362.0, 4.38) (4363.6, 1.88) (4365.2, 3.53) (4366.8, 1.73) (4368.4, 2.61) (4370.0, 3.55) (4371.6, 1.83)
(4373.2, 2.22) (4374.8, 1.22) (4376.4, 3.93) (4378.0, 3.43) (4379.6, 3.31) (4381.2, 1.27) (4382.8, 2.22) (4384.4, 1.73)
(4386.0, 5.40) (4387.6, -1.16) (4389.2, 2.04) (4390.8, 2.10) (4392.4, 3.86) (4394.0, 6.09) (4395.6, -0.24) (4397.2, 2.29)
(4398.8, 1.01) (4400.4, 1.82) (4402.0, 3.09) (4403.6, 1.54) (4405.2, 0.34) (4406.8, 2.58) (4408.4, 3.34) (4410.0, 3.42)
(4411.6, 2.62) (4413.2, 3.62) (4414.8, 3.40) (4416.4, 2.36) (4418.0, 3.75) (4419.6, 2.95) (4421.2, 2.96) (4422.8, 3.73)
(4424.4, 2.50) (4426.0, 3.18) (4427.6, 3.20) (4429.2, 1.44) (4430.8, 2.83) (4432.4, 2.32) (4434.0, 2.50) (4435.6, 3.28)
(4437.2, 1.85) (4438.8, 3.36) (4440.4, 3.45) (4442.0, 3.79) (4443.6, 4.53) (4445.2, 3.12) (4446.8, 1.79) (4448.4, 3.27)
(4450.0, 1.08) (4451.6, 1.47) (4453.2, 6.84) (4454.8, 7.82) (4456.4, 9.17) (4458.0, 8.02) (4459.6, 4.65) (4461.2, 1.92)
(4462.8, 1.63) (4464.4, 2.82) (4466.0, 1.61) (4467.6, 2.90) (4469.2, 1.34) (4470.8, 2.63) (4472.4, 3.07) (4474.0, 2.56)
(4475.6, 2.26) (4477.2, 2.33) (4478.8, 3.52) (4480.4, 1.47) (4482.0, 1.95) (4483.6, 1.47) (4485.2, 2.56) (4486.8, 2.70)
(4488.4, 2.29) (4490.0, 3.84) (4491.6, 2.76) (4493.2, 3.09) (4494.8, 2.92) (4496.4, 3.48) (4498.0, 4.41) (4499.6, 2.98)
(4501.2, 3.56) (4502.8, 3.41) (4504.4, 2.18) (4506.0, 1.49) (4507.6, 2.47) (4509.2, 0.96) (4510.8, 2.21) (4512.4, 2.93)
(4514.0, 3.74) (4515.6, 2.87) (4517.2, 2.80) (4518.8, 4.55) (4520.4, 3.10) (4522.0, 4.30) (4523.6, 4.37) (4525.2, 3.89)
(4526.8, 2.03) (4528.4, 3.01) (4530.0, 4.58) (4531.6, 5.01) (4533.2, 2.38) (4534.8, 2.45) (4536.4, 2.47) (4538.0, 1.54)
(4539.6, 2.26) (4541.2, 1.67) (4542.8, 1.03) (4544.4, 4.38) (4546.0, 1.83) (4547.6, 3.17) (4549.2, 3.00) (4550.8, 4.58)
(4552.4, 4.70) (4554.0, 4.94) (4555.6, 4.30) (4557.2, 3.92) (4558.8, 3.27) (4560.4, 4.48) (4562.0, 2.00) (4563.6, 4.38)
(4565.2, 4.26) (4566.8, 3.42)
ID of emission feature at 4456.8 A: [O II]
